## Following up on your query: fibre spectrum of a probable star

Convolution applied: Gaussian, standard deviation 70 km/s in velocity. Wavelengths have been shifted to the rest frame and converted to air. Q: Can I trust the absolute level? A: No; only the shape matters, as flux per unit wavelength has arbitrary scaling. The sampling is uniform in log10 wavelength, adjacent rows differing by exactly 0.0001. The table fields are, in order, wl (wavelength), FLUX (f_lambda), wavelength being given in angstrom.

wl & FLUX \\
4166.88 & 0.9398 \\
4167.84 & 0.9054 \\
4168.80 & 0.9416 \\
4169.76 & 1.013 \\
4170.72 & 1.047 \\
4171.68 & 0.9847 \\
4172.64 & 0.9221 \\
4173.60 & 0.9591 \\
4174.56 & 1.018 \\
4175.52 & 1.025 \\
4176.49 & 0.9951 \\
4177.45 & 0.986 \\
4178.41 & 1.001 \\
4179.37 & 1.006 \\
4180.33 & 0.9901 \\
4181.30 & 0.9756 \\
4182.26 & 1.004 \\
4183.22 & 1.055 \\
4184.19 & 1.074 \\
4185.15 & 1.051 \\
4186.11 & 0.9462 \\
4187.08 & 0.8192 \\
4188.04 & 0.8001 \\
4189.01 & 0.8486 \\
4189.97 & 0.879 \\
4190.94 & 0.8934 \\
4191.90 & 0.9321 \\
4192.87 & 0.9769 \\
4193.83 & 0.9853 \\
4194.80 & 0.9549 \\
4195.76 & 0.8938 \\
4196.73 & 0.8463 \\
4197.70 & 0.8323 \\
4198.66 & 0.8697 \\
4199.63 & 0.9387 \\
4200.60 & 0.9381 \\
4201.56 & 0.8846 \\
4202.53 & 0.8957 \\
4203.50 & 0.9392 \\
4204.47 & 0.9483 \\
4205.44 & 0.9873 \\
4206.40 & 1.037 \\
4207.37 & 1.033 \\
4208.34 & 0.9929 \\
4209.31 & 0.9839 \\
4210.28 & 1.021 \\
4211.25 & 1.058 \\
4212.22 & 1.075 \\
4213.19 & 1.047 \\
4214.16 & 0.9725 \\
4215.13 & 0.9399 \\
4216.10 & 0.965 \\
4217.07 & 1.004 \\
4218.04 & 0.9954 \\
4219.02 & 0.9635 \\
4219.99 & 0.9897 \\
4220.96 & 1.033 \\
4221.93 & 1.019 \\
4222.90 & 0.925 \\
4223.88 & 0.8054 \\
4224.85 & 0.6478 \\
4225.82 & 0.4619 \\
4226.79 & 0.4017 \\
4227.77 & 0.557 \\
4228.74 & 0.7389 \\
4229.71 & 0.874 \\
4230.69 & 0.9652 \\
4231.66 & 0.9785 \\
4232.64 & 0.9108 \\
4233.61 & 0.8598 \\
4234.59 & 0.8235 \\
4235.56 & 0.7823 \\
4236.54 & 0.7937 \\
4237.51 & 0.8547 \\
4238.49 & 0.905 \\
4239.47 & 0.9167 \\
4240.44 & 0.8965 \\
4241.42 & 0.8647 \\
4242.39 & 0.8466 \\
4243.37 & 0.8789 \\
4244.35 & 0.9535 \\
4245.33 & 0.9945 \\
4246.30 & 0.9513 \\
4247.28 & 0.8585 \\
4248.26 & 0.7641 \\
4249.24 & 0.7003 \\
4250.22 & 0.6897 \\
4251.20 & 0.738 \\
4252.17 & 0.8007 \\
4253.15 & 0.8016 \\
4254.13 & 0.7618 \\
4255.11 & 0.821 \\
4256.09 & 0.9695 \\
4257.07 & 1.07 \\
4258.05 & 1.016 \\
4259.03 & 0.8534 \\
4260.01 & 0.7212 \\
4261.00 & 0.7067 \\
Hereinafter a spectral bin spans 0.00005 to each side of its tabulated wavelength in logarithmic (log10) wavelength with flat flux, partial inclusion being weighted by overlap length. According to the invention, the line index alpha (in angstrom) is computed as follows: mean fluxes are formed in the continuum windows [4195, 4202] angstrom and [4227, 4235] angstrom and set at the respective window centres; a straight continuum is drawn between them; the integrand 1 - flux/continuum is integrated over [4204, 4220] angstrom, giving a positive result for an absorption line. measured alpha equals -2.58 angstrom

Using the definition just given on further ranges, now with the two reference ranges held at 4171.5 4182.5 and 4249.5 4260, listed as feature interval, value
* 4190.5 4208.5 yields 0.22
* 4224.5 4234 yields 1.60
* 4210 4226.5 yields -0.30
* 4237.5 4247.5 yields -0.45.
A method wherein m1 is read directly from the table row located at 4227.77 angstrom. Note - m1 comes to 0.557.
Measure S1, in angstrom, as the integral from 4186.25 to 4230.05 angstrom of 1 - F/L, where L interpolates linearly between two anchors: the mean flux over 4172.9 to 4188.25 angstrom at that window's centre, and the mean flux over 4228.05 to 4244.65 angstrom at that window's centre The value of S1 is 1.2 angstrom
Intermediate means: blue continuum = 0.984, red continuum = 0.868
